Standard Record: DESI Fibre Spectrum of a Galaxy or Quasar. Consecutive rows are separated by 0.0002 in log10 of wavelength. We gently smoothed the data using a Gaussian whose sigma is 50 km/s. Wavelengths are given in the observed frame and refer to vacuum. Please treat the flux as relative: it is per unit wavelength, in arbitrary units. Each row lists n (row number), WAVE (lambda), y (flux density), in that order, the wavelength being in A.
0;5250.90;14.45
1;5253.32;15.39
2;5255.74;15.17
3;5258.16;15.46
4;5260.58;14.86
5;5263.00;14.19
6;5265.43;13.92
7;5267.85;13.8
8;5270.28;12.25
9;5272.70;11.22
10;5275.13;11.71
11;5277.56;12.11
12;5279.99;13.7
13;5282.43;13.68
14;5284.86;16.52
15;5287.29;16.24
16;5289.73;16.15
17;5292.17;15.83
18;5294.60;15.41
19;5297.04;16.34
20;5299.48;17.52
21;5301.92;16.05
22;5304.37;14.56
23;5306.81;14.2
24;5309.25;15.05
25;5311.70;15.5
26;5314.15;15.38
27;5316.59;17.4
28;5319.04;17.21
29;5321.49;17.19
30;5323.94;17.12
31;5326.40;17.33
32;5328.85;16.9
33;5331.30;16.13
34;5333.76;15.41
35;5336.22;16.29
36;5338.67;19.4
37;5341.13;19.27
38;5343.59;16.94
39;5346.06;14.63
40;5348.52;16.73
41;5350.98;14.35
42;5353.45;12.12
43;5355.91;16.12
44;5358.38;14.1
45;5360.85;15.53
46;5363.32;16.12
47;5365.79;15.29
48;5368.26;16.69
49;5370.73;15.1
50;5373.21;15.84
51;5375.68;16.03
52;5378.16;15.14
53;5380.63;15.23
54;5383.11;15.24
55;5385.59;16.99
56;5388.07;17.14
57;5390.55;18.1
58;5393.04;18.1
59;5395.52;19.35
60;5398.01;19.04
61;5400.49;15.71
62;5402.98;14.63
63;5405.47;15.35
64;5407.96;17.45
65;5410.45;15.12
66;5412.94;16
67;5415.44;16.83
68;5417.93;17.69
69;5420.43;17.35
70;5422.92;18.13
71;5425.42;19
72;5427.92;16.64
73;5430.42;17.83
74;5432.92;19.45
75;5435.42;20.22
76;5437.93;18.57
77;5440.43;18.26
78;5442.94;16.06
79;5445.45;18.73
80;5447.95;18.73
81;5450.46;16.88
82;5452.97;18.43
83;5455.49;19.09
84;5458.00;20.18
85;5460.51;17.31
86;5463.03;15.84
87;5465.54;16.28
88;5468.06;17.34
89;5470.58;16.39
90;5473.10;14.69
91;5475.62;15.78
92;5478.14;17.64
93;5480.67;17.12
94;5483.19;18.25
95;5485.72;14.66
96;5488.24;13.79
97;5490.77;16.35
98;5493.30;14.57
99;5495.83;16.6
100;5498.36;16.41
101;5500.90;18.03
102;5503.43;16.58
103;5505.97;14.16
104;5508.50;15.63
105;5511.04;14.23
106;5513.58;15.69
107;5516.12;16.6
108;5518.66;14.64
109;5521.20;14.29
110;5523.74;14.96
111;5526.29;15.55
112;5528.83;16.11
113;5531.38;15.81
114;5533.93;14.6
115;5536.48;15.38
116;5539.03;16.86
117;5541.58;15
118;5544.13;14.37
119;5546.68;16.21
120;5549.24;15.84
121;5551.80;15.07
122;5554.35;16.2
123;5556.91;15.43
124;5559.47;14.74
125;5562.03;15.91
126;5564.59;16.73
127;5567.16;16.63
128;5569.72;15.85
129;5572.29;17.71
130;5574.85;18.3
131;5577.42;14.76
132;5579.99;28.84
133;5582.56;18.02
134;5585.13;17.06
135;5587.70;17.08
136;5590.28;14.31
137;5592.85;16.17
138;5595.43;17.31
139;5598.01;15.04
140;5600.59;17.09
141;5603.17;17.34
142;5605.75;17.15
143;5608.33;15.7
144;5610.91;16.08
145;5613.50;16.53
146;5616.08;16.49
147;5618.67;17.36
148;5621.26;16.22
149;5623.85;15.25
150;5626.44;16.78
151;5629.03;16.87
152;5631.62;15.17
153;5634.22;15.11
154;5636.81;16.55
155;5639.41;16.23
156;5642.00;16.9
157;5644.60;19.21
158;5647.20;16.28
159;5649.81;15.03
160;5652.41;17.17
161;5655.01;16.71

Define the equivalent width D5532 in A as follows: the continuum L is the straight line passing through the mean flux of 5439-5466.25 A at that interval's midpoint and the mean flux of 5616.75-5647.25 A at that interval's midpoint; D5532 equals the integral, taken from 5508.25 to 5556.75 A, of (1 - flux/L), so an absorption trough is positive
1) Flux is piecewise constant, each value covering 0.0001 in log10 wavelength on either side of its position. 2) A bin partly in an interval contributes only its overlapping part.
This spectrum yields 5.13 A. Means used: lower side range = 17.8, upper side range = 16.5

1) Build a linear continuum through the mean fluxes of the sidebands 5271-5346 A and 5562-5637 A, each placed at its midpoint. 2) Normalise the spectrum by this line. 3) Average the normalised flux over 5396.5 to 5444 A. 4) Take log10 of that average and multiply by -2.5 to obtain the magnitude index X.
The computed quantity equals -0.08 mag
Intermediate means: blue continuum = 15.8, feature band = 17.4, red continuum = 16.9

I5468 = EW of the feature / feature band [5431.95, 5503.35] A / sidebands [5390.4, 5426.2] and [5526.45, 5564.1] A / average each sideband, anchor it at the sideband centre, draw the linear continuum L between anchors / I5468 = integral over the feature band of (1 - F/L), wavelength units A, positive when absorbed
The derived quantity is -3.1 A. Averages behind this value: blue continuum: 17.1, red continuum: 15.6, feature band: 17.2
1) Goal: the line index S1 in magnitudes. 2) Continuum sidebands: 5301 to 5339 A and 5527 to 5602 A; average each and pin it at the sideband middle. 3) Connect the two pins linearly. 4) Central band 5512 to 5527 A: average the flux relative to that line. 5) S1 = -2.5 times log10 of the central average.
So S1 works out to 0.08 mag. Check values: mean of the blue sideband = 16.3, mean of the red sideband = 16.5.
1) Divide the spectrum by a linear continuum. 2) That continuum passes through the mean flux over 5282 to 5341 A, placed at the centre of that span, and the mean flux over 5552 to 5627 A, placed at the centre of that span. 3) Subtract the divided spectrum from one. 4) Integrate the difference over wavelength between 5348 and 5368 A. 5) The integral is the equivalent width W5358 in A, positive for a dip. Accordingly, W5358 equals 1.61 A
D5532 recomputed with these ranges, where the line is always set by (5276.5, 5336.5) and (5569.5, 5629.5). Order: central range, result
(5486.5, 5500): 0.8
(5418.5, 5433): -1.4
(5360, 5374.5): 0.3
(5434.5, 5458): -2.8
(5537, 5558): 1.5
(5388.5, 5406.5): -1.1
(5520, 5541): 1.7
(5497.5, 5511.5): 0.6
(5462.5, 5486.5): 0.1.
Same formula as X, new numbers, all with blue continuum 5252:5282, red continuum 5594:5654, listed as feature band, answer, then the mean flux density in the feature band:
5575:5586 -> -0.21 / 19.6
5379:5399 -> -0.19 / 17.3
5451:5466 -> -0.18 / 17.9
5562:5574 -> -0.04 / 16.7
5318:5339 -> -0.19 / 16.9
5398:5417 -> -0.10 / 16.1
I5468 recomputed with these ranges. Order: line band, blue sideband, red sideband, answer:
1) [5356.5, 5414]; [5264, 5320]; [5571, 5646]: -2.79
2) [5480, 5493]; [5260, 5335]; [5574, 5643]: 0.27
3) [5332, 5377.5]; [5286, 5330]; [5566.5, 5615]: 1.33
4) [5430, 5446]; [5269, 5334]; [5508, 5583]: -2.68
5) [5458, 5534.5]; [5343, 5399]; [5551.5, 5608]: 3.00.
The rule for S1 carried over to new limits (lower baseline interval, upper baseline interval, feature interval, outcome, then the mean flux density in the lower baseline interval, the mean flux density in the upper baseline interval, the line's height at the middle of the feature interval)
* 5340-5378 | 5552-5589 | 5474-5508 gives 0.04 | 15.6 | 17.3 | 16.7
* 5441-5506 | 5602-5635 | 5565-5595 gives -0.08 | 16.8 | 16.3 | 16.5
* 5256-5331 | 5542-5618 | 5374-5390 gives -0.03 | 15.2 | 16.7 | 15.6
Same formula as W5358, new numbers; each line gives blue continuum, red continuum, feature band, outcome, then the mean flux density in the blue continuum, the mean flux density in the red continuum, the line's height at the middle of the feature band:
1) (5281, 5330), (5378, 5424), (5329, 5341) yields -0.5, 16.1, 16.8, 16.3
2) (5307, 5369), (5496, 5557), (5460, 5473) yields -0.5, 16.1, 15.6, 15.8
